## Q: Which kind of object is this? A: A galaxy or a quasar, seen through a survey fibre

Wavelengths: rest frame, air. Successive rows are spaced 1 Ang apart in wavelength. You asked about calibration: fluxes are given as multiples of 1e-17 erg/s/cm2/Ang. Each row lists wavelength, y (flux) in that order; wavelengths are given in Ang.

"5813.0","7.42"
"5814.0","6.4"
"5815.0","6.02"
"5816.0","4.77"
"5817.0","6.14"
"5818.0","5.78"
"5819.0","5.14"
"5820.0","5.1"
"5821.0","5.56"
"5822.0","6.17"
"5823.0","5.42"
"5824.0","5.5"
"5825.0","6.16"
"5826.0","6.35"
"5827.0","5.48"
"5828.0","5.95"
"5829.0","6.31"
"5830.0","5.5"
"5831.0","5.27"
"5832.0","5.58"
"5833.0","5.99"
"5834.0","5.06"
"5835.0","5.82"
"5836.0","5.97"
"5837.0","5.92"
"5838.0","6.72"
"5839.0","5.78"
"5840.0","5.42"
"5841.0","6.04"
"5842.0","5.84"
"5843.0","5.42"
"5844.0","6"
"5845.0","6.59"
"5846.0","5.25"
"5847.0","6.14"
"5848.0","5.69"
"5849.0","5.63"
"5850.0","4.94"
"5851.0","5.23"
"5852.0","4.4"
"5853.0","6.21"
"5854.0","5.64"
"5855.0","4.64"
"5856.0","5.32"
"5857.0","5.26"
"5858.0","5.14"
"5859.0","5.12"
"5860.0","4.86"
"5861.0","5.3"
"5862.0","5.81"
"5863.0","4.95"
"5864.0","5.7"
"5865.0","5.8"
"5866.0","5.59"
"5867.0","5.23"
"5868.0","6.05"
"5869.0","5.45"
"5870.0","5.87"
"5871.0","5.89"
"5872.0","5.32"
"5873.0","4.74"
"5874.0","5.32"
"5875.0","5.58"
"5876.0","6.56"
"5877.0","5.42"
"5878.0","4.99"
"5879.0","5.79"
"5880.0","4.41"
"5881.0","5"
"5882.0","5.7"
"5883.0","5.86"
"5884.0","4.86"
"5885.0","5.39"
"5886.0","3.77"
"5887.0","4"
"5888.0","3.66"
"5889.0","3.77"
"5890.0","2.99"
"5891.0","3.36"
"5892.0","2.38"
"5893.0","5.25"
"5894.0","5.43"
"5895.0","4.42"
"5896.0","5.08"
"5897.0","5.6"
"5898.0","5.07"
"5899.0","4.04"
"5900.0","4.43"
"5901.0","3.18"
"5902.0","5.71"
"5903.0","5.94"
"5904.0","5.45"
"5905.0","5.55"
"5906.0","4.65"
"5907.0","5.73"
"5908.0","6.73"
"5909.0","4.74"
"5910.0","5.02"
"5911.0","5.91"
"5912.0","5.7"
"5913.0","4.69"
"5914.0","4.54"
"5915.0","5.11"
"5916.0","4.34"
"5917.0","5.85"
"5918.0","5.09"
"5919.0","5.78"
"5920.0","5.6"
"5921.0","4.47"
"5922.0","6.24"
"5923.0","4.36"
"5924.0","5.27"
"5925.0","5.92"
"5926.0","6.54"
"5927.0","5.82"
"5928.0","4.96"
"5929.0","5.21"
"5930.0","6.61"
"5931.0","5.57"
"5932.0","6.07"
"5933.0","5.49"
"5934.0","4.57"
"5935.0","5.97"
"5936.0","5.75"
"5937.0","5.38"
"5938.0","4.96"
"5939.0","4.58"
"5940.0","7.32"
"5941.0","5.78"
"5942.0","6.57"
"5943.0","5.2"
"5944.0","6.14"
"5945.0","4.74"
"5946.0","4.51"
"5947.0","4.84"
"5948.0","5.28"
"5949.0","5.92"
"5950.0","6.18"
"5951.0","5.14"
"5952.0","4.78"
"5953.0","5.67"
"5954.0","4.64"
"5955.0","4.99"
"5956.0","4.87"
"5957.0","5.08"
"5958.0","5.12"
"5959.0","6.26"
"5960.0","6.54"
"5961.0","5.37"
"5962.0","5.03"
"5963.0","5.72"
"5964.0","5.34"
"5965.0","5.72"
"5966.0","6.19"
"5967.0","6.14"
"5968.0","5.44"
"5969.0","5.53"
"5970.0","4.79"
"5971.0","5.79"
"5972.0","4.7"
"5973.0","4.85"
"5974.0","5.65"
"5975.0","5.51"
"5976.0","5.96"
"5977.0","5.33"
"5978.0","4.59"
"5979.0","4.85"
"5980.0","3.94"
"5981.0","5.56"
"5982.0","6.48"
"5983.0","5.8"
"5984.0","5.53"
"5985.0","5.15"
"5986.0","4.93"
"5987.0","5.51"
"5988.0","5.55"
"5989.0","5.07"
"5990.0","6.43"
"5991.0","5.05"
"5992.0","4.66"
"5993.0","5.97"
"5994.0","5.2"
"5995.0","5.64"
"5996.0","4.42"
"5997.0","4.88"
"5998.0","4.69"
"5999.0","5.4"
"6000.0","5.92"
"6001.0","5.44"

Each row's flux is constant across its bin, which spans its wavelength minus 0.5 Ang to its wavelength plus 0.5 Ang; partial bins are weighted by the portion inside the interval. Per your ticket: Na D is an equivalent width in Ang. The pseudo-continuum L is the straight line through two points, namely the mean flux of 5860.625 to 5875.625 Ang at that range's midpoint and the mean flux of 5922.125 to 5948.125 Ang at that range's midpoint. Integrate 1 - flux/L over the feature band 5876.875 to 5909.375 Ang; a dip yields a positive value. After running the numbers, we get 4.3 Ang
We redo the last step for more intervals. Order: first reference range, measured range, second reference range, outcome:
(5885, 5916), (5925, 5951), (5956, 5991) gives -2.6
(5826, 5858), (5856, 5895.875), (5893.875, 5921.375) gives 2.7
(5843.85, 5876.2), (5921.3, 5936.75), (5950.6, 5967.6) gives -0.4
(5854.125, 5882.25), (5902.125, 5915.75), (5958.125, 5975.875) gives 0.3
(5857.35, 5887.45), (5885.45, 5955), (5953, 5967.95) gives 3.6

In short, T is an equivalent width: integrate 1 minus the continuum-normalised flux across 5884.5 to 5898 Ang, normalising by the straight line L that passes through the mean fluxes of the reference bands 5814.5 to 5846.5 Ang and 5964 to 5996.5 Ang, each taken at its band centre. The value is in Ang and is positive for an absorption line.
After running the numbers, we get 3.2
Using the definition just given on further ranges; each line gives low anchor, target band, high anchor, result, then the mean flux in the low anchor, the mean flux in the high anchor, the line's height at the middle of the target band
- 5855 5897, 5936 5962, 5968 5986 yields -1.1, 5.04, 5.29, 5.22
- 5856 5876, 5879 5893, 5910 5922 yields 2.7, 5.45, 5.23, 5.36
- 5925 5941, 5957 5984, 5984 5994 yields 0.0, 5.67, 5.37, 5.47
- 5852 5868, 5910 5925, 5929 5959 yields 0.5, 5.36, 5.45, 5.42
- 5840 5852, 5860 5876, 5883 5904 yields -1.3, 5.64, 4.48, 5.1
